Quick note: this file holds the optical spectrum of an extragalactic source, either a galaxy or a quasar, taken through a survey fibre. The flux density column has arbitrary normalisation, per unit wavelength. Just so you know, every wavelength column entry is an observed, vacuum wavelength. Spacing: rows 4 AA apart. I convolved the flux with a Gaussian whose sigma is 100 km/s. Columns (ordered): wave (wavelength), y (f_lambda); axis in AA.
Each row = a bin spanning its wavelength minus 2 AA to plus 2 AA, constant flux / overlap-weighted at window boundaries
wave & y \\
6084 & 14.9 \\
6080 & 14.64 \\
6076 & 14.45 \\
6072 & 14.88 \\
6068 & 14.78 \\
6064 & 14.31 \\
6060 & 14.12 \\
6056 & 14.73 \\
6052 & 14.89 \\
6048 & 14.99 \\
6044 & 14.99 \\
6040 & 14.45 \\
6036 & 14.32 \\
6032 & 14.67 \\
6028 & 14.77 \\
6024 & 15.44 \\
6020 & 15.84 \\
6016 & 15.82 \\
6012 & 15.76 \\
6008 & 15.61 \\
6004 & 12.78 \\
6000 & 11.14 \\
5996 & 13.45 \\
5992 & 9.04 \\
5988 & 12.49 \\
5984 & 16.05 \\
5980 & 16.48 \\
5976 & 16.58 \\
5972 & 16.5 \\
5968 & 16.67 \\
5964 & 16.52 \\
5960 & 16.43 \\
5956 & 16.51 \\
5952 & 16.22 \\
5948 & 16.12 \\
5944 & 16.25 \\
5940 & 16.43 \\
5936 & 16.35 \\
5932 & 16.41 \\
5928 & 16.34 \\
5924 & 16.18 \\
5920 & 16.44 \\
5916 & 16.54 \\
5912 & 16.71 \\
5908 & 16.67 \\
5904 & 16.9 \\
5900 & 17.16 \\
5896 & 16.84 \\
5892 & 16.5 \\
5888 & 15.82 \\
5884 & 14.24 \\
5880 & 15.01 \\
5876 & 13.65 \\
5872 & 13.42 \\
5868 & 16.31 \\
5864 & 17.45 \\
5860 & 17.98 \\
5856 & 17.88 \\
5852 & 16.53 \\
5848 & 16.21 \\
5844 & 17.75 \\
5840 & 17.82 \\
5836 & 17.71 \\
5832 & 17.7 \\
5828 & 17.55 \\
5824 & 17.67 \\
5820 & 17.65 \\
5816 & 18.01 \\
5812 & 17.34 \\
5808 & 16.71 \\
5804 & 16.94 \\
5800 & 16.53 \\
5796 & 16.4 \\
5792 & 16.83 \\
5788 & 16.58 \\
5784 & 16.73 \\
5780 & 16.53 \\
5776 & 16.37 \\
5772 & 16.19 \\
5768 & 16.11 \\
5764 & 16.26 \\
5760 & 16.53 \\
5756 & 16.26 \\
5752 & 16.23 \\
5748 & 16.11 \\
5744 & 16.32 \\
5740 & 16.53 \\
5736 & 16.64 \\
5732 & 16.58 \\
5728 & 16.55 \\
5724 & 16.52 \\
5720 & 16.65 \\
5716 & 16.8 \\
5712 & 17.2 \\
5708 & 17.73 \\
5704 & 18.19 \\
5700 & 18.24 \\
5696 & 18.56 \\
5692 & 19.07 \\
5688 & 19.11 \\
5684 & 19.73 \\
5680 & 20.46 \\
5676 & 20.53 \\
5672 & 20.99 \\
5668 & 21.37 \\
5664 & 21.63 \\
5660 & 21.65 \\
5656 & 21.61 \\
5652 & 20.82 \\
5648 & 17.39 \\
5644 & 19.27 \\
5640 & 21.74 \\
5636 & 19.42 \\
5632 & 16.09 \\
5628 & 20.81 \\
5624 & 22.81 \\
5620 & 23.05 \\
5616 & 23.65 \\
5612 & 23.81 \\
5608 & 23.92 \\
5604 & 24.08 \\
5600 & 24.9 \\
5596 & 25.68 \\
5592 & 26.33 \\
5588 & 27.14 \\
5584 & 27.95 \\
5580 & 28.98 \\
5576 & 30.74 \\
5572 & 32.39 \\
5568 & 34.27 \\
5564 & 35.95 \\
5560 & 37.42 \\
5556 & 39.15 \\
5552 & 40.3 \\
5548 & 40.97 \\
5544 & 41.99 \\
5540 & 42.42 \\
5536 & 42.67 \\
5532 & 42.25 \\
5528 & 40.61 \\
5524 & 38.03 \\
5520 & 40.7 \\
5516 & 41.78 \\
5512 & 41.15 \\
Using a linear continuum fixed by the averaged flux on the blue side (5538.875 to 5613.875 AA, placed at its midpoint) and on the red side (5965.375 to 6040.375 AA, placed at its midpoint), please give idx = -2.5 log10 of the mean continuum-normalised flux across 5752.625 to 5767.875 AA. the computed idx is 0.44 mag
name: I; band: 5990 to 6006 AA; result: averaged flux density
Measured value 11.6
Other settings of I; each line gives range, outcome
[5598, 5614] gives 24.2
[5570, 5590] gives 29.4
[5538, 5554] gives 41.4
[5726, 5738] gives 16.6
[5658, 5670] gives 21.6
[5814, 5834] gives 17.7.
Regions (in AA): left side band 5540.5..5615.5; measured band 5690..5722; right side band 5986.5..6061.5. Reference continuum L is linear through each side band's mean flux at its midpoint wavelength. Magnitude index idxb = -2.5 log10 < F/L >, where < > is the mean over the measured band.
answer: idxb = 0.43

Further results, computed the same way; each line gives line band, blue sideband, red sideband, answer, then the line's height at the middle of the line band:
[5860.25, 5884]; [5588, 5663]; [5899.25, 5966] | 0.153 mag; 17.6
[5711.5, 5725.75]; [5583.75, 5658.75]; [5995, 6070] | 0.227 mag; 20.6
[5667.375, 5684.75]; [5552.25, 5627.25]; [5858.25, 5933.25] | 0.213 mag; 25.1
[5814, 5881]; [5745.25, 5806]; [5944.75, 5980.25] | -0.028 mag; 16.4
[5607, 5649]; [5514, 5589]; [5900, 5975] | 0.492 mag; 33.2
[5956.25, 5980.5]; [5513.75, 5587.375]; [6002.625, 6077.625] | 0.102 mag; 18.2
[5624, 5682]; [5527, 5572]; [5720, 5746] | 0.279 mag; 26.5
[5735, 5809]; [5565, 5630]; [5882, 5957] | 0.261 mag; 21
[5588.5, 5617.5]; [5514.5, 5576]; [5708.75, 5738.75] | 0.274 mag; 31.9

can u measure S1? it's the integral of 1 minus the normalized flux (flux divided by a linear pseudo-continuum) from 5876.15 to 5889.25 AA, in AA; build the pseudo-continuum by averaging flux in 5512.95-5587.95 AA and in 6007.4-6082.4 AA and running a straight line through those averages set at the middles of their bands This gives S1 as 4.4 AA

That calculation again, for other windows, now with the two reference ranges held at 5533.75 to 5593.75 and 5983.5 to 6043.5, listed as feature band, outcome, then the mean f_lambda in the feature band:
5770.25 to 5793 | 7.72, 16.5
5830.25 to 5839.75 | 2.02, 17.7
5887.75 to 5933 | 5.64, 16.6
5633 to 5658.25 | 9.26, 19.9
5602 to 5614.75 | 3.56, 23.9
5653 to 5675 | 6.62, 21.4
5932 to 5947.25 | 1.07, 16.3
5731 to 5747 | 6.24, 16.5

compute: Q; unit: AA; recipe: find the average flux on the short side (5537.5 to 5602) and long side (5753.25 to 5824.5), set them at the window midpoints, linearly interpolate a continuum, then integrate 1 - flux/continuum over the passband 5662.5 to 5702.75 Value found 8.1 AA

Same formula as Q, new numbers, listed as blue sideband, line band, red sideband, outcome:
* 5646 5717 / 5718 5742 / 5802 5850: 2.9 AA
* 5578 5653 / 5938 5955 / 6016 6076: 0.5 AA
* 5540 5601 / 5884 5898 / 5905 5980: 2.0 AA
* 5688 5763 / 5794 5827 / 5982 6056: -1.8 AA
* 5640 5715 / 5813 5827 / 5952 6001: -0.3 AA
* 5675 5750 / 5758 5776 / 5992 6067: 0.9 AA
